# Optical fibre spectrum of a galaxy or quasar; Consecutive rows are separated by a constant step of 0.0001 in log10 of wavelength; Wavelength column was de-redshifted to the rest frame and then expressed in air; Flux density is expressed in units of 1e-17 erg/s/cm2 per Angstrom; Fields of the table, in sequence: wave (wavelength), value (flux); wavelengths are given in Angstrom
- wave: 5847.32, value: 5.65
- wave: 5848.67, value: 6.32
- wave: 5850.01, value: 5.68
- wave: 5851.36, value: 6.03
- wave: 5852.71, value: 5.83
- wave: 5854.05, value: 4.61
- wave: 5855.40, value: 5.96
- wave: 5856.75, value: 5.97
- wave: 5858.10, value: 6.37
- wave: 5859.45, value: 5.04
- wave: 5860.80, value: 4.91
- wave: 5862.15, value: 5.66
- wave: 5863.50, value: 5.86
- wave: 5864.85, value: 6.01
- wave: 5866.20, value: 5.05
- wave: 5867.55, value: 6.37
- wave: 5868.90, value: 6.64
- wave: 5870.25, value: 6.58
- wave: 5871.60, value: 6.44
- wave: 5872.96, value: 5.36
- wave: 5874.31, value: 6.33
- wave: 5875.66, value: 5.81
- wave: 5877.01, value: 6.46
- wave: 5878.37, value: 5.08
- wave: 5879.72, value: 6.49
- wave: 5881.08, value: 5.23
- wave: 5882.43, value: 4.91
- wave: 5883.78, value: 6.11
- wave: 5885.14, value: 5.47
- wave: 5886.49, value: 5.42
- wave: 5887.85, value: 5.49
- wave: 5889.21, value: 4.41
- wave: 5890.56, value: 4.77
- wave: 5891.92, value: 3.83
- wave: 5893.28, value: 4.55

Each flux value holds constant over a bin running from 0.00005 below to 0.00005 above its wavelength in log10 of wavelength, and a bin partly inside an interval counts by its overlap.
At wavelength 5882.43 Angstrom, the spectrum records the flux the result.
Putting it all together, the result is 4.91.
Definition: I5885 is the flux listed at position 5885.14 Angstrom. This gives 5.47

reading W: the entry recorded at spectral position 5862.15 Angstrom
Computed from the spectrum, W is 5.66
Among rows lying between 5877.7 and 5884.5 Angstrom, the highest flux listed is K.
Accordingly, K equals 6.49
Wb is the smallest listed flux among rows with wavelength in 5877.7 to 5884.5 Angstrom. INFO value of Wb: 4.91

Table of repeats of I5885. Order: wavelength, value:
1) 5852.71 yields 5.83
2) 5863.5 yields 5.86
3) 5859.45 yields 5.04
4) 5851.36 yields 6.03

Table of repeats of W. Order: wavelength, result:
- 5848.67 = 6.32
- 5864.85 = 6.01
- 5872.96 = 5.36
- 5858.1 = 6.37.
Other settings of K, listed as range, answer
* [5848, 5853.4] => 6.32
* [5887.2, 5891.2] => 5.49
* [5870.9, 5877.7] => 6.46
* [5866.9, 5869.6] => 6.64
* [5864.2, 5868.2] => 6.37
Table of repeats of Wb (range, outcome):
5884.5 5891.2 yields 4.41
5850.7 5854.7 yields 4.61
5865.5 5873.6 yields 5.05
